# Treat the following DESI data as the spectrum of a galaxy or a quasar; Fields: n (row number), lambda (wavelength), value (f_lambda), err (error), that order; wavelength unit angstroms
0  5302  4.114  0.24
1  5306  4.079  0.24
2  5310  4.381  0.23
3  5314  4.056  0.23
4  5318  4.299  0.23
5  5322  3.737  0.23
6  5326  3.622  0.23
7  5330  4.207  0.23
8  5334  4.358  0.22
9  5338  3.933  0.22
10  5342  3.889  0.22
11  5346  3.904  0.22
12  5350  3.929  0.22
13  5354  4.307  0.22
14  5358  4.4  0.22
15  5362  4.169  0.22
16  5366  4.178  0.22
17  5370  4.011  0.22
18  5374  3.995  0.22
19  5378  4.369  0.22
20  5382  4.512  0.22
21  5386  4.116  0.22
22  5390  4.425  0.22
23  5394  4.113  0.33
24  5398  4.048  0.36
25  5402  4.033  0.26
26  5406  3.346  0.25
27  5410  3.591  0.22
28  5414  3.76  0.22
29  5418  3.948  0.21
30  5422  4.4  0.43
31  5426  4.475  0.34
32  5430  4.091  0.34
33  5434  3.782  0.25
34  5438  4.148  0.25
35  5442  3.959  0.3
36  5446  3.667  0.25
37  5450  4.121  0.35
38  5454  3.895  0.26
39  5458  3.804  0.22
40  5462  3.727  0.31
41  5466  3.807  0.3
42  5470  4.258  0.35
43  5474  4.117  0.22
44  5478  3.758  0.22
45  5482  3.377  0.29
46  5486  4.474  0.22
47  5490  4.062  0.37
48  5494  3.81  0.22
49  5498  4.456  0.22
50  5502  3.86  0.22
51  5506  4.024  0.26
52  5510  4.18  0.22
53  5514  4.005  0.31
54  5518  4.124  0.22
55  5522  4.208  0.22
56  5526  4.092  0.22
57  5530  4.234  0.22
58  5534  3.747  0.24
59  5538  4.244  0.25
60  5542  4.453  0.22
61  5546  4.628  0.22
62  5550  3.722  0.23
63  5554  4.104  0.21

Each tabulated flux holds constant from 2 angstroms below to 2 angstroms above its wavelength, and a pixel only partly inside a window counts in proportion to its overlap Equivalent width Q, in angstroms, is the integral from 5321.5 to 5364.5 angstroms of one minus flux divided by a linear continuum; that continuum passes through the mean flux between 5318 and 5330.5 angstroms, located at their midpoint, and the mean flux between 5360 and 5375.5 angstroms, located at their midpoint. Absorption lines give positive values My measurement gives -0.9 angstroms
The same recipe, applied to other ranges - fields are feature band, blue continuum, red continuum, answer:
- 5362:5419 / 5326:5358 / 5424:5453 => 0.2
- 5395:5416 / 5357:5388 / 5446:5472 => 1.7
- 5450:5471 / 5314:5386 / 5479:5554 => 1.0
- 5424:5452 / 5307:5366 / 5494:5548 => 0.6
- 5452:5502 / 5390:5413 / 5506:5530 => 1.0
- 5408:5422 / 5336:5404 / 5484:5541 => 0.9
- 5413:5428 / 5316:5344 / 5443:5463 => -1.1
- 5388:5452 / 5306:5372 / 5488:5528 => 1.4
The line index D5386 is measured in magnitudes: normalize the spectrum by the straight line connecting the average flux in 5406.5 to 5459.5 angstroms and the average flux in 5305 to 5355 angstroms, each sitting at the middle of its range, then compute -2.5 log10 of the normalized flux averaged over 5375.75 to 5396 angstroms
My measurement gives -0.080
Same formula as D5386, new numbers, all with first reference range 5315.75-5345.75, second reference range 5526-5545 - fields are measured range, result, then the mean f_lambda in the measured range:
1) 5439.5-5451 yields 0.05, 3.91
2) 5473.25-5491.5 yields 0.05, 3.94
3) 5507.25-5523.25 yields 0.01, 4.12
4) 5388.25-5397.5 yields -0.05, 4.23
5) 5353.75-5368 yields -0.06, 4.26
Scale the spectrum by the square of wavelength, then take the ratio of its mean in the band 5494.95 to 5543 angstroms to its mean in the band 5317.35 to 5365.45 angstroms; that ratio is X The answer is 1.1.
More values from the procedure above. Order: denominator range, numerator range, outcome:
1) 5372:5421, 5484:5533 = 1.07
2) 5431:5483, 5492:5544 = 1.08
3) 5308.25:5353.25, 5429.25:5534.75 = 1.05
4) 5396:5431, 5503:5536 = 1.07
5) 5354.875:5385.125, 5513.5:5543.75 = 1.04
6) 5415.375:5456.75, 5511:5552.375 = 1.06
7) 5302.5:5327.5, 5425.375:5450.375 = 1.04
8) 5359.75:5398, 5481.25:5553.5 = 1.03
